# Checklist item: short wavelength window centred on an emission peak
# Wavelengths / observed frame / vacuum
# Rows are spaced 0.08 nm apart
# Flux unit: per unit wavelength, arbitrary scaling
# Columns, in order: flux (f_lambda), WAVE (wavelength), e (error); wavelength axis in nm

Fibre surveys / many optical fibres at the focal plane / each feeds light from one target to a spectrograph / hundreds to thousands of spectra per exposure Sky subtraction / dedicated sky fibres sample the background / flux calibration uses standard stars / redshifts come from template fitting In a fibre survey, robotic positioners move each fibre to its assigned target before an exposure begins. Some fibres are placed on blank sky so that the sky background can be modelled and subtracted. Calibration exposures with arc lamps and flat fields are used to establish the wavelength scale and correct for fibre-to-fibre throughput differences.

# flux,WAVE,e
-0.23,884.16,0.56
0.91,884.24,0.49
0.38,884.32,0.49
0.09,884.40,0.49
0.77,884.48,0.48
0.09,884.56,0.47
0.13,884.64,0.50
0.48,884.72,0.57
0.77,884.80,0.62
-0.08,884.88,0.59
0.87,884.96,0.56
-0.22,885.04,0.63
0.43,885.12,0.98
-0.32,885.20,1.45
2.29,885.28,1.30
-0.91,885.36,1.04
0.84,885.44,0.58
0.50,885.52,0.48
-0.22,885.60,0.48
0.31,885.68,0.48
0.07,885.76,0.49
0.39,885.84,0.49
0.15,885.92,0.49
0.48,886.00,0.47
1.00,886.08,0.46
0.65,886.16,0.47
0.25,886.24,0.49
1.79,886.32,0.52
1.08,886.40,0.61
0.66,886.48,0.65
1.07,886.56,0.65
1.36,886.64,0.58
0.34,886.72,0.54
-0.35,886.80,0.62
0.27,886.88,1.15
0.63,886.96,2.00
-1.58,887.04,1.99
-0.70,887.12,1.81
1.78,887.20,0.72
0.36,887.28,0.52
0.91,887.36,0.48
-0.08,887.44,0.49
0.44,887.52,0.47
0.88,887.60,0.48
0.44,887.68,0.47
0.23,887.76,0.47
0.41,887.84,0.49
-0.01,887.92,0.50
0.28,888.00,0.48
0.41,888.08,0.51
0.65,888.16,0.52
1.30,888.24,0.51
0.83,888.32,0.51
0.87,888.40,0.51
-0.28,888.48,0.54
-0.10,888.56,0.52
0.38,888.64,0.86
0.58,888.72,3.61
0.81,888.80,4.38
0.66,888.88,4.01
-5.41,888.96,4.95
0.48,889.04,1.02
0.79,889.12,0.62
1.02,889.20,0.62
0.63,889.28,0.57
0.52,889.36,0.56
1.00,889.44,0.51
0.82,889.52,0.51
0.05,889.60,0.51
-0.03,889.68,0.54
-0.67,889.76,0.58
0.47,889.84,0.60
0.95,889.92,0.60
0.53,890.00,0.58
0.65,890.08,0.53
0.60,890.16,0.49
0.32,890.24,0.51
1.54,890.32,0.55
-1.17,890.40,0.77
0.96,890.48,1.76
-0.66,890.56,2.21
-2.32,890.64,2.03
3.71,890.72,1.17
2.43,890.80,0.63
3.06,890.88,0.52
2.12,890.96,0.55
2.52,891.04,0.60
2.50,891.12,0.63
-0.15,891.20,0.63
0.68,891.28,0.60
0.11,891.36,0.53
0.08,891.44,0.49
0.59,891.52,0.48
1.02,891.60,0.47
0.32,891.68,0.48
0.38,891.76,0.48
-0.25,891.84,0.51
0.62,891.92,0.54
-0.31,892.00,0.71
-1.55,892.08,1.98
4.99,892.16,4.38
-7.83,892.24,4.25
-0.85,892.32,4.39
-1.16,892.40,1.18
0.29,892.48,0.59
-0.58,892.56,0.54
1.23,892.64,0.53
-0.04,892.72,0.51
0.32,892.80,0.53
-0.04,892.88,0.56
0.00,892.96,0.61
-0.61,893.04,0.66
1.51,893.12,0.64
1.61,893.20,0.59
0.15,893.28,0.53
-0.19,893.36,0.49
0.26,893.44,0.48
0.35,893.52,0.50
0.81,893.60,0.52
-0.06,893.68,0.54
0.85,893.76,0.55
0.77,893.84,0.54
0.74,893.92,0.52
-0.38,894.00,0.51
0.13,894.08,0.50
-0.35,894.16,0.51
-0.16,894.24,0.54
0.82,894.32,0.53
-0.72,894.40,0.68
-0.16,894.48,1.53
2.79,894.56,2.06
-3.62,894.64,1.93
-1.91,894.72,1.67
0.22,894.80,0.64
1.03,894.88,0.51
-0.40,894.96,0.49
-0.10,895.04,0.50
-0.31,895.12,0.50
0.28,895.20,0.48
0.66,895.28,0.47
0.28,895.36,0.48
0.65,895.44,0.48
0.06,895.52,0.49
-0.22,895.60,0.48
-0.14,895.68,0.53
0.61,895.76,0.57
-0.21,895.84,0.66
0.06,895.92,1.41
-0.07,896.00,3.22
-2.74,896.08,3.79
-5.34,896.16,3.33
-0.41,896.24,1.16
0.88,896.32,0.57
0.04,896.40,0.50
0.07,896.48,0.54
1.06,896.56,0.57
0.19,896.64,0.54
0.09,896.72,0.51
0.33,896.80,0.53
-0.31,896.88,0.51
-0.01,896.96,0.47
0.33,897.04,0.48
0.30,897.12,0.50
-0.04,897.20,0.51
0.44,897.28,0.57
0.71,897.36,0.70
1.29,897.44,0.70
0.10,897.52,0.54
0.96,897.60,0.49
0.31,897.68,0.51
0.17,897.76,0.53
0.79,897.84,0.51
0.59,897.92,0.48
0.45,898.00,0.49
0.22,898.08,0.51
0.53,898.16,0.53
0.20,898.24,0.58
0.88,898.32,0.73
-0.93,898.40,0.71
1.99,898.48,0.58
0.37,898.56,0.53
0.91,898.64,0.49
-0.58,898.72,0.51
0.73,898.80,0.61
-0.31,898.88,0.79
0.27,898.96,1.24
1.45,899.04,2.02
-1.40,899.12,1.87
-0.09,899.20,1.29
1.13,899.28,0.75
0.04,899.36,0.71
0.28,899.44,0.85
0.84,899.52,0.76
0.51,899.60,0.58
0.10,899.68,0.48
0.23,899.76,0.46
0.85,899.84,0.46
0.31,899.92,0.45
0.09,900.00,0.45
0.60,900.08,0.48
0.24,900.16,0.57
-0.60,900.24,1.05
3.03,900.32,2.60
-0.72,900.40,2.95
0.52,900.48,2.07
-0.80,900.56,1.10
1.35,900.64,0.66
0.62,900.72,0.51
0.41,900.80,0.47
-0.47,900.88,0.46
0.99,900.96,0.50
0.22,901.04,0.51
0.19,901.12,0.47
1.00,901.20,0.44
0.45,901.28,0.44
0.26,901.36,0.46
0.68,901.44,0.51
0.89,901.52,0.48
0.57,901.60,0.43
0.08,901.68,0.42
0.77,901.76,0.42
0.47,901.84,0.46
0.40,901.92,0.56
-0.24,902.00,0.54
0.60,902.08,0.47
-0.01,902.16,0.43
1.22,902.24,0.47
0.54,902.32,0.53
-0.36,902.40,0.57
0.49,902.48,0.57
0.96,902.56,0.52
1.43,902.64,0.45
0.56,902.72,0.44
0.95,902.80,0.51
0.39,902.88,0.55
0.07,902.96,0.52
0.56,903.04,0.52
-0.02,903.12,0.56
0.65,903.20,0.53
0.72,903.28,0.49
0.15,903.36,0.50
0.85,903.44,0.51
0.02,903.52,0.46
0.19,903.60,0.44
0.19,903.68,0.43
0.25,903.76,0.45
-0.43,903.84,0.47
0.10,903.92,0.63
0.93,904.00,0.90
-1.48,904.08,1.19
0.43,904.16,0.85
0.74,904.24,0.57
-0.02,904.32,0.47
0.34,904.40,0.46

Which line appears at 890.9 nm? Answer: Hbeta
